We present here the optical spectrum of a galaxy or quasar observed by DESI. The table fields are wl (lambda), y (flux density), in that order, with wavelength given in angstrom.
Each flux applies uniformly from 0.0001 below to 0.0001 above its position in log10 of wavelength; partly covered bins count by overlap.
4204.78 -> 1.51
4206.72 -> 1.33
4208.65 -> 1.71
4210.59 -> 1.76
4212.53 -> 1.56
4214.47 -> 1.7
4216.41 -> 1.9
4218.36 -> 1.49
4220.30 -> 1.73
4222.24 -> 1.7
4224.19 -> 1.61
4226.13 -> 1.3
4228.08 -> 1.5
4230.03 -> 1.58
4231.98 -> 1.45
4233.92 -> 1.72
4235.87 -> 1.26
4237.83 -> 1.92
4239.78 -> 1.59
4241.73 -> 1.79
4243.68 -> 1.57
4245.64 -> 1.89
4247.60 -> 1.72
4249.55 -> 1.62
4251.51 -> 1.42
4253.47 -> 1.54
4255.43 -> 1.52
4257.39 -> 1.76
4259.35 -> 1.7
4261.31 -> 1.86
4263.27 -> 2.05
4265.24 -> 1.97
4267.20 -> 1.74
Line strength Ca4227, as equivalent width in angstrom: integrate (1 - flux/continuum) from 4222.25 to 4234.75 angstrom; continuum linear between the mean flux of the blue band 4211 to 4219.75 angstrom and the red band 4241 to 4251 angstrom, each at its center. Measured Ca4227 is 1.1 angstrom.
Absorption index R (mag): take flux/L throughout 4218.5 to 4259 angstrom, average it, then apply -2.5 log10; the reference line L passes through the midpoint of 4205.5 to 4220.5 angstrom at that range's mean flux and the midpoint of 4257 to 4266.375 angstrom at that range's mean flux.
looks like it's 0.10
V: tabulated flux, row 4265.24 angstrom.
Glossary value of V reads 1.97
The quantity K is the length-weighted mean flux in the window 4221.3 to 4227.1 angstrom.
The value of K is 1.54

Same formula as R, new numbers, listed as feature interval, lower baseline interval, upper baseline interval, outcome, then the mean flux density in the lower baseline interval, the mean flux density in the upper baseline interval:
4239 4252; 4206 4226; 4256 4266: 0.07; 1.64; 1.85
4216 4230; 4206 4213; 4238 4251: 0.03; 1.6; 1.7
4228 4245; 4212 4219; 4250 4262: 0.03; 1.68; 1.63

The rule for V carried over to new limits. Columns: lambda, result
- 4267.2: 1.74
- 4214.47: 1.7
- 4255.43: 1.52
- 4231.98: 1.45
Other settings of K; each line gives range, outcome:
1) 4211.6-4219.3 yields 1.66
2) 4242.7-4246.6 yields 1.73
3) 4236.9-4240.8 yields 1.76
